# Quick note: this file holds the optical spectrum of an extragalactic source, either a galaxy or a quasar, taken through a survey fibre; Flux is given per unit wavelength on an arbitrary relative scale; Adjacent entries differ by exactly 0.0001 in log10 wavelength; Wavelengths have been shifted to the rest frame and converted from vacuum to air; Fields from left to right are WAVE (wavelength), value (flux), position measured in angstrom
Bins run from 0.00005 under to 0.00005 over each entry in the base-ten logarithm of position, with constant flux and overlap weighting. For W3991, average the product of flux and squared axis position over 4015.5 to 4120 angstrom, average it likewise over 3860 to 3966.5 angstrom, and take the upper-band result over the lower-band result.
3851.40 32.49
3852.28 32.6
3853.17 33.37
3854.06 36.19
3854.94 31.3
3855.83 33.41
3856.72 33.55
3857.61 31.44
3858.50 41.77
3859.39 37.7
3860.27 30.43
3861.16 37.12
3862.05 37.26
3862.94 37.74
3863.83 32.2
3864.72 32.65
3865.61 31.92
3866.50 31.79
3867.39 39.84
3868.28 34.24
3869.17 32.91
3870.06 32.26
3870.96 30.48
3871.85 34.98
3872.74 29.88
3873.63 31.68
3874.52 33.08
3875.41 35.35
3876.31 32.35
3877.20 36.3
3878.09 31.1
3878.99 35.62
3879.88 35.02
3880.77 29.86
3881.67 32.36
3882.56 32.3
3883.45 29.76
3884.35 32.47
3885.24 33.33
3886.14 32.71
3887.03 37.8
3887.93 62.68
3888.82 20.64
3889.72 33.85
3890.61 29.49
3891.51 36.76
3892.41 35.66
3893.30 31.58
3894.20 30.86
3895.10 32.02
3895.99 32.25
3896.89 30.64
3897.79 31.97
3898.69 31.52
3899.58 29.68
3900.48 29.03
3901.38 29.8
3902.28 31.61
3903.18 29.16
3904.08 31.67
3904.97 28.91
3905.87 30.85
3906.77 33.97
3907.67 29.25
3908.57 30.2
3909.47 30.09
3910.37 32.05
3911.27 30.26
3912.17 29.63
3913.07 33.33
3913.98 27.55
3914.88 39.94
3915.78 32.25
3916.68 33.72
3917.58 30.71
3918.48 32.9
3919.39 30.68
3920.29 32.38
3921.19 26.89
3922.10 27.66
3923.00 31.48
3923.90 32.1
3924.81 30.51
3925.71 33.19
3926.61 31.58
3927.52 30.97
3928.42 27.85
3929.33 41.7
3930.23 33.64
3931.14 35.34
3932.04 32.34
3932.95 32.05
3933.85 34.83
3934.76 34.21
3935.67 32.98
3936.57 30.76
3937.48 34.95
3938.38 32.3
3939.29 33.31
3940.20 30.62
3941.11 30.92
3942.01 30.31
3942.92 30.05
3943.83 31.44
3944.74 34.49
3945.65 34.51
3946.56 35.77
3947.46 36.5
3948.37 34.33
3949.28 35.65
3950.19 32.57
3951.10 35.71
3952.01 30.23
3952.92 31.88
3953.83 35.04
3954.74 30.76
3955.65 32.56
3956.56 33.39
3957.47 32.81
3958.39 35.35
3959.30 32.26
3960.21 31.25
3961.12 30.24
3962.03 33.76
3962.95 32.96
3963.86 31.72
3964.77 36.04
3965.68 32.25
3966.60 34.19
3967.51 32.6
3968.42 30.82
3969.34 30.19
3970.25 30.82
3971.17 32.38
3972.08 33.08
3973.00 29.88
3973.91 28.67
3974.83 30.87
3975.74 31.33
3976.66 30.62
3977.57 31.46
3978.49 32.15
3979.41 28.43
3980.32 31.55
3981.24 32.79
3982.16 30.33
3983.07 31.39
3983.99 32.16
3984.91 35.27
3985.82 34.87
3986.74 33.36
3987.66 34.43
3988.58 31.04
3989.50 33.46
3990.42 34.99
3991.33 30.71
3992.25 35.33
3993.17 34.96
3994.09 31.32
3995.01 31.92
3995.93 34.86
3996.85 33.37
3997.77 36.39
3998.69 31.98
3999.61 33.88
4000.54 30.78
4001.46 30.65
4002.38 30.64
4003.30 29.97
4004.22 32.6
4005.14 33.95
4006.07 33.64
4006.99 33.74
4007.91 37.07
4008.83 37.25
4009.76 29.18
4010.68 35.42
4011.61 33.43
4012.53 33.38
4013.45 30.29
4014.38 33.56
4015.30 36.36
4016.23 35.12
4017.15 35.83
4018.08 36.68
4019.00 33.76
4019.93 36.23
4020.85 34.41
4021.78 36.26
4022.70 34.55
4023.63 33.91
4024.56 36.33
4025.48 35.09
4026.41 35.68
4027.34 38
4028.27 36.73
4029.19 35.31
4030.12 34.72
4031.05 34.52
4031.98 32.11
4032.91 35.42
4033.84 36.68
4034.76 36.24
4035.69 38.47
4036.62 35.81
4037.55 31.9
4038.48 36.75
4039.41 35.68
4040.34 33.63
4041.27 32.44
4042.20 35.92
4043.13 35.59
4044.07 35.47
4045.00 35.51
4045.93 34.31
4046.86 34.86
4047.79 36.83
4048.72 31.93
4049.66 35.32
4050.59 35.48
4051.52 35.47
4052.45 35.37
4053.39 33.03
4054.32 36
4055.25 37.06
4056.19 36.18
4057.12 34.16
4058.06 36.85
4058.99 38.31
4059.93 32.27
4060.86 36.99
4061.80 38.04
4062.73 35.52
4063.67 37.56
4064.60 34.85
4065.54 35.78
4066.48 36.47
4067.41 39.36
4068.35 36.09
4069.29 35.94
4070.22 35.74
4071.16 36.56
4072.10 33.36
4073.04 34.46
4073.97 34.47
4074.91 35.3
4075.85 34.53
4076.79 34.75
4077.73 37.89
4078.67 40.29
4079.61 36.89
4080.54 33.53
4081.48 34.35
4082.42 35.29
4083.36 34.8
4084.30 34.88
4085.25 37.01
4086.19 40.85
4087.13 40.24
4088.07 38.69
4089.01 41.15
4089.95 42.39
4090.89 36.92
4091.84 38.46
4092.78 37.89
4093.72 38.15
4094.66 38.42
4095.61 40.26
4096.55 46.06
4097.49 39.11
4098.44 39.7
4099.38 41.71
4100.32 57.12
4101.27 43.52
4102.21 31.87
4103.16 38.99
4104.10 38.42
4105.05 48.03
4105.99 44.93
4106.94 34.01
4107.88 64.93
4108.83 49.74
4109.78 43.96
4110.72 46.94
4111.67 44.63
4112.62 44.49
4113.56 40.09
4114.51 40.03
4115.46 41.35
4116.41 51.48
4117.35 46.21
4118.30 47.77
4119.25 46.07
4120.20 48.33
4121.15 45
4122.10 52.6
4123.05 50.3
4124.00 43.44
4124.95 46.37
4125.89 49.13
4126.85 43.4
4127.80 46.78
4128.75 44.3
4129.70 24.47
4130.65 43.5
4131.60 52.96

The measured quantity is 1.25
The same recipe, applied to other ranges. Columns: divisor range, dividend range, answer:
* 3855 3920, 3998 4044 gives 1.12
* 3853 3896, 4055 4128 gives 1.33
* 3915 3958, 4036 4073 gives 1.15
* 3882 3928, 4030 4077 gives 1.19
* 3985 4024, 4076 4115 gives 1.26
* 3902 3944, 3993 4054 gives 1.14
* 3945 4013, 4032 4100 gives 1.16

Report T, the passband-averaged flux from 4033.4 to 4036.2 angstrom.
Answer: 37.2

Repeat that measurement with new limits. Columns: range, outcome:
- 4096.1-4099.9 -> 41.9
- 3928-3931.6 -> 34.7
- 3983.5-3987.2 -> 33.9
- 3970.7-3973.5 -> 31.7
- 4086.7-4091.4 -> 39.9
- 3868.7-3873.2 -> 32.1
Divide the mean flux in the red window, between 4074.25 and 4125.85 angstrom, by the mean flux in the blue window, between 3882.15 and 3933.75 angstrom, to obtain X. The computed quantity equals 1.30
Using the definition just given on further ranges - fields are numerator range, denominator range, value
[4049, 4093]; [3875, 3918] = 1.12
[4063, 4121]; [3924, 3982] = 1.24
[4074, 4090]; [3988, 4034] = 1.09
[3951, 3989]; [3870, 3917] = 0.99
